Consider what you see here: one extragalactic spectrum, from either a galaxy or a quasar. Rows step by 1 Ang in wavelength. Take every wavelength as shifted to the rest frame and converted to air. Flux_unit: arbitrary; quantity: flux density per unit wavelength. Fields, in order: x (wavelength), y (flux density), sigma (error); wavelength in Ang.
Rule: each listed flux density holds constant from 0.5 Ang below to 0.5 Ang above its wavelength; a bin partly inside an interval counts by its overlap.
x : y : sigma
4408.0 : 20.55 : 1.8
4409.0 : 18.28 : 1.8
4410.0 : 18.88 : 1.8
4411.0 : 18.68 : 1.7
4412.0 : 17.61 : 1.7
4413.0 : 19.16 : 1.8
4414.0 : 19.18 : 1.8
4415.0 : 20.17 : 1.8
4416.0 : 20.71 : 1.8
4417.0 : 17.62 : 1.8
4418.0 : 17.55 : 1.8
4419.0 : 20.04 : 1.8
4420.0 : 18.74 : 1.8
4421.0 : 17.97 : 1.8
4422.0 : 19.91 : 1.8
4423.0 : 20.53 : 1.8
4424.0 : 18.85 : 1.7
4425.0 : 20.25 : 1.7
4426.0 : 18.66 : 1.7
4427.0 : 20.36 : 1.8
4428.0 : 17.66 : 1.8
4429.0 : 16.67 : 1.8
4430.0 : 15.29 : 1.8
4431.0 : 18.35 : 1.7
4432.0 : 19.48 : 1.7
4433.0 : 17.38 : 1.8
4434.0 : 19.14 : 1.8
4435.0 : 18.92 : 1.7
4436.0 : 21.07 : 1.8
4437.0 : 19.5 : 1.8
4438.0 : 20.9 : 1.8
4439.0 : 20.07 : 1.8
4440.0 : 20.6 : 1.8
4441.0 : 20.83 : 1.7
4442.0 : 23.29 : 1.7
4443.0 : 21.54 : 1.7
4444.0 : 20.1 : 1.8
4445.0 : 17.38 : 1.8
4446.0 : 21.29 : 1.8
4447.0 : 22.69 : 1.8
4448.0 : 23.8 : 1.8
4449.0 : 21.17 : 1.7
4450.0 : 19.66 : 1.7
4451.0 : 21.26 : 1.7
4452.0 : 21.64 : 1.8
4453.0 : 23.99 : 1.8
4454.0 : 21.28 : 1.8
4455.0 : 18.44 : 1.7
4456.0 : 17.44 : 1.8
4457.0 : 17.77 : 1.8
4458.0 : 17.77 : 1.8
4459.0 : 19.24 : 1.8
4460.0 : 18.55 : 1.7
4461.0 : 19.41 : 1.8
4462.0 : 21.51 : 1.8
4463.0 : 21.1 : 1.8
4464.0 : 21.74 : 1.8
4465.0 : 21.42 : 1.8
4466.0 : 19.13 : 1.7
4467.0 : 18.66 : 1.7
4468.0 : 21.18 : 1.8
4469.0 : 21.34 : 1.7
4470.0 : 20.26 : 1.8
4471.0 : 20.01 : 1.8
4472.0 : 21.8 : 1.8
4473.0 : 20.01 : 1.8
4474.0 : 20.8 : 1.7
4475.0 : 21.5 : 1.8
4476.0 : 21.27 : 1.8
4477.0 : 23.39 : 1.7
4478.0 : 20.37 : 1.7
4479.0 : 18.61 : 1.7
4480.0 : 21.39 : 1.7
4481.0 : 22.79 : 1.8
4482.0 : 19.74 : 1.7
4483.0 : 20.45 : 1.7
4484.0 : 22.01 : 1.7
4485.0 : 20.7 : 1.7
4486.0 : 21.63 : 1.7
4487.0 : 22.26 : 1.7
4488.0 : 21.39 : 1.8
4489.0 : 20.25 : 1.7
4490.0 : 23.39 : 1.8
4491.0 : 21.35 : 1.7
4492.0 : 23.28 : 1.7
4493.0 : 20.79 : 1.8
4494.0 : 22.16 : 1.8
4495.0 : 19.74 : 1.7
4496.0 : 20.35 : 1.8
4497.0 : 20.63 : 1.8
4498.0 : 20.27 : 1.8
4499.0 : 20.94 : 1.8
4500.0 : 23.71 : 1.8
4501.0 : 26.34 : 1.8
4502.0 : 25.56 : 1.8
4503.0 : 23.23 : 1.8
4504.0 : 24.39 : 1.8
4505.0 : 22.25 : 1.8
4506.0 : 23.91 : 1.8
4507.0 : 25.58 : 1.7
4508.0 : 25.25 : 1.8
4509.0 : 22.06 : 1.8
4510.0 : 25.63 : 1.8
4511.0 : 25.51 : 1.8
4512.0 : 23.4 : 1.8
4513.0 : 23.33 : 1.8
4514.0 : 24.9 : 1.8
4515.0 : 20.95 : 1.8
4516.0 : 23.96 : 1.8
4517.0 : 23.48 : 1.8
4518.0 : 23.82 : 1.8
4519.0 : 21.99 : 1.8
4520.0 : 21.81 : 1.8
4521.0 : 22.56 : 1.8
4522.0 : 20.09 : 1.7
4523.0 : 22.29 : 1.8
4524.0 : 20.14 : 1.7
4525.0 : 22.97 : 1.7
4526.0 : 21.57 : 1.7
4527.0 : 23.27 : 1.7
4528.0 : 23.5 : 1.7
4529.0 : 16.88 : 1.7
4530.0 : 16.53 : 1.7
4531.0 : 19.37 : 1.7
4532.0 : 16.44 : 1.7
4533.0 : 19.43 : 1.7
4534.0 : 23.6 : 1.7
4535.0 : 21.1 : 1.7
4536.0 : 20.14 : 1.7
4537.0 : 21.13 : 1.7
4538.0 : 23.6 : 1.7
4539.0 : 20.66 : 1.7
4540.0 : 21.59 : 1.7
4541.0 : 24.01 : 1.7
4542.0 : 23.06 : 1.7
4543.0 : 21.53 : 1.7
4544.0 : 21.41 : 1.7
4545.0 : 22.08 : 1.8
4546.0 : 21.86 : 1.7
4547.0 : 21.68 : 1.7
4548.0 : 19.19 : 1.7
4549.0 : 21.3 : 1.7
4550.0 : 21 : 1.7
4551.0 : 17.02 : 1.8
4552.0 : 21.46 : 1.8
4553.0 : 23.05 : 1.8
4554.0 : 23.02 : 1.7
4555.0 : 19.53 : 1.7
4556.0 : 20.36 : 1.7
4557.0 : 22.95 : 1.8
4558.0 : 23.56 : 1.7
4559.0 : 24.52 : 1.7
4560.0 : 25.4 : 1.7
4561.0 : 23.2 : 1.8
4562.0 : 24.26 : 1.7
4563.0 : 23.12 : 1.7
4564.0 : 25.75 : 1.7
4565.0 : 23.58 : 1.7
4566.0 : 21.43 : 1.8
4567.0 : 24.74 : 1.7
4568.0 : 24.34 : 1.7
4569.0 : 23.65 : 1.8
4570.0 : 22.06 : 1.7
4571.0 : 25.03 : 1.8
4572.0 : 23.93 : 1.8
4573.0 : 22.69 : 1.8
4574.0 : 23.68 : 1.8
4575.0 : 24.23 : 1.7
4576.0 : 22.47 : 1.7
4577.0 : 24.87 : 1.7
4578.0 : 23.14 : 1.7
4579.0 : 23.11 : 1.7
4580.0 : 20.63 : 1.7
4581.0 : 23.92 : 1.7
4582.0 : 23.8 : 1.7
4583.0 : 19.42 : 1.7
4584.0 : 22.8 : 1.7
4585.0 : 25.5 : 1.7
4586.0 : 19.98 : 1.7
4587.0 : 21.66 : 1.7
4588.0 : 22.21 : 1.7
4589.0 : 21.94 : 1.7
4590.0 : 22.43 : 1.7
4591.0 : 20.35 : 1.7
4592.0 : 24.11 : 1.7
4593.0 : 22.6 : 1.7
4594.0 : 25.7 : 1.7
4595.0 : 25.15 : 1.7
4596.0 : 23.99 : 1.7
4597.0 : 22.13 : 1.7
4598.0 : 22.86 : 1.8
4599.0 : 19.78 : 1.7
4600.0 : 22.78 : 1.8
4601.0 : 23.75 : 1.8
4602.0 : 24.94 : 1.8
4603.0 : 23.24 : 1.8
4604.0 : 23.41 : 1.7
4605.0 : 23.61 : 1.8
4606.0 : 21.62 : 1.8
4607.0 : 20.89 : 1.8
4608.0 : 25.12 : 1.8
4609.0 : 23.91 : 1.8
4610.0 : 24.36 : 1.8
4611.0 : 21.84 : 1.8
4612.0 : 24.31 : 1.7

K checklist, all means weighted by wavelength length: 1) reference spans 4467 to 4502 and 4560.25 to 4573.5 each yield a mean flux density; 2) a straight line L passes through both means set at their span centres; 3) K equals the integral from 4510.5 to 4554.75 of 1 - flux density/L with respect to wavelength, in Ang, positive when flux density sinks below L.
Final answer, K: 2.2 Ang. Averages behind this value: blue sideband 21.4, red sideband 23.7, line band 21.6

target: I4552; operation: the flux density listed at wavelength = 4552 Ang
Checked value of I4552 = 21.46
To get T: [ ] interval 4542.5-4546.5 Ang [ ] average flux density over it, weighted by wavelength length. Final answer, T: 21.7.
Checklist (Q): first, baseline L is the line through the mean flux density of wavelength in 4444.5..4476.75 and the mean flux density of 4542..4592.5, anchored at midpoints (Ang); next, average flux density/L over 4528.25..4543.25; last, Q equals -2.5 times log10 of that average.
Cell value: 0.07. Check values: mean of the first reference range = 20.5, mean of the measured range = 20.6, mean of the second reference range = 22.6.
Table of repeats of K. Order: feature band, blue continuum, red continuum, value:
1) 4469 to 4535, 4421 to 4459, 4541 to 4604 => -2.2 Ang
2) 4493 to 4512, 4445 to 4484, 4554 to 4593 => -1.5 Ang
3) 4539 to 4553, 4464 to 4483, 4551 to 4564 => 0.7 Ang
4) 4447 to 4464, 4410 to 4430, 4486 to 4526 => 0.1 Ang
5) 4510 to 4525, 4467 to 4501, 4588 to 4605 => -0.7 Ang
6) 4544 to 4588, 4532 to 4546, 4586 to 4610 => -0.9 Ang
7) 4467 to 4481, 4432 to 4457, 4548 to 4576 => 0.1 Ang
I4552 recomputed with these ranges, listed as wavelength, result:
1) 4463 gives 21.1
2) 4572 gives 23.93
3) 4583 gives 19.42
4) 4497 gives 20.63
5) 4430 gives 15.29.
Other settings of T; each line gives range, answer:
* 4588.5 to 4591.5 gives 21.6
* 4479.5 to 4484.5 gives 21.3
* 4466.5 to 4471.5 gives 20.3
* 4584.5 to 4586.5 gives 22.7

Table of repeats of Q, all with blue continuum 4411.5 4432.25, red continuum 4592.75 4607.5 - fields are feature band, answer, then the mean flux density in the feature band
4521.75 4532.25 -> 0.05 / 20.4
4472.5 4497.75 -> -0.05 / 21.2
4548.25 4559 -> 0.03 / 21.4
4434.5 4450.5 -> -0.08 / 20.8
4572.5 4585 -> -0.02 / 23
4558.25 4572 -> -0.08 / 23.9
